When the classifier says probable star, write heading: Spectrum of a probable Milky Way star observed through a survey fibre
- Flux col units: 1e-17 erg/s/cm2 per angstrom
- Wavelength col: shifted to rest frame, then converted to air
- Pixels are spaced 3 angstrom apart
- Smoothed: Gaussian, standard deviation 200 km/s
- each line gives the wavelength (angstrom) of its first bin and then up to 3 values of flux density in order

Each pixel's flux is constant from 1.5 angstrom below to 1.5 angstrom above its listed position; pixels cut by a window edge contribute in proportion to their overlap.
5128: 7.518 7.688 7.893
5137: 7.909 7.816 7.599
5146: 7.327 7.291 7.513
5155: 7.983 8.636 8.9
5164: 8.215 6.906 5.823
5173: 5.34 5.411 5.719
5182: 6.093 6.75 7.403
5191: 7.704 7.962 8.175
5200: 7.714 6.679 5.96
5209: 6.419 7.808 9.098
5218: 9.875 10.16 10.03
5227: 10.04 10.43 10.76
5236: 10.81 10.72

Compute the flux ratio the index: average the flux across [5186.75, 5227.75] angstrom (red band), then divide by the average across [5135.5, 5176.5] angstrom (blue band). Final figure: 1.1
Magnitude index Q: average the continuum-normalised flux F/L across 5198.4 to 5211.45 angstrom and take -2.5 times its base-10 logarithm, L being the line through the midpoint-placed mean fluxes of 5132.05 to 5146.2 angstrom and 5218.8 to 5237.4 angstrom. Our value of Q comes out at 0.38 mag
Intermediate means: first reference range 7.74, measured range 6.79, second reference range 10.4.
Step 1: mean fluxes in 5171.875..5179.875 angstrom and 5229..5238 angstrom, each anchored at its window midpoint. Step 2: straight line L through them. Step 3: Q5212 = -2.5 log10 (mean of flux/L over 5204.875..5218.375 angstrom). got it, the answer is 0.14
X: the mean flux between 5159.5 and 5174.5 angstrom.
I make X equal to 7.04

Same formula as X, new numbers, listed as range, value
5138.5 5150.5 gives 7.51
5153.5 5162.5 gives 8.51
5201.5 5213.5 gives 6.72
